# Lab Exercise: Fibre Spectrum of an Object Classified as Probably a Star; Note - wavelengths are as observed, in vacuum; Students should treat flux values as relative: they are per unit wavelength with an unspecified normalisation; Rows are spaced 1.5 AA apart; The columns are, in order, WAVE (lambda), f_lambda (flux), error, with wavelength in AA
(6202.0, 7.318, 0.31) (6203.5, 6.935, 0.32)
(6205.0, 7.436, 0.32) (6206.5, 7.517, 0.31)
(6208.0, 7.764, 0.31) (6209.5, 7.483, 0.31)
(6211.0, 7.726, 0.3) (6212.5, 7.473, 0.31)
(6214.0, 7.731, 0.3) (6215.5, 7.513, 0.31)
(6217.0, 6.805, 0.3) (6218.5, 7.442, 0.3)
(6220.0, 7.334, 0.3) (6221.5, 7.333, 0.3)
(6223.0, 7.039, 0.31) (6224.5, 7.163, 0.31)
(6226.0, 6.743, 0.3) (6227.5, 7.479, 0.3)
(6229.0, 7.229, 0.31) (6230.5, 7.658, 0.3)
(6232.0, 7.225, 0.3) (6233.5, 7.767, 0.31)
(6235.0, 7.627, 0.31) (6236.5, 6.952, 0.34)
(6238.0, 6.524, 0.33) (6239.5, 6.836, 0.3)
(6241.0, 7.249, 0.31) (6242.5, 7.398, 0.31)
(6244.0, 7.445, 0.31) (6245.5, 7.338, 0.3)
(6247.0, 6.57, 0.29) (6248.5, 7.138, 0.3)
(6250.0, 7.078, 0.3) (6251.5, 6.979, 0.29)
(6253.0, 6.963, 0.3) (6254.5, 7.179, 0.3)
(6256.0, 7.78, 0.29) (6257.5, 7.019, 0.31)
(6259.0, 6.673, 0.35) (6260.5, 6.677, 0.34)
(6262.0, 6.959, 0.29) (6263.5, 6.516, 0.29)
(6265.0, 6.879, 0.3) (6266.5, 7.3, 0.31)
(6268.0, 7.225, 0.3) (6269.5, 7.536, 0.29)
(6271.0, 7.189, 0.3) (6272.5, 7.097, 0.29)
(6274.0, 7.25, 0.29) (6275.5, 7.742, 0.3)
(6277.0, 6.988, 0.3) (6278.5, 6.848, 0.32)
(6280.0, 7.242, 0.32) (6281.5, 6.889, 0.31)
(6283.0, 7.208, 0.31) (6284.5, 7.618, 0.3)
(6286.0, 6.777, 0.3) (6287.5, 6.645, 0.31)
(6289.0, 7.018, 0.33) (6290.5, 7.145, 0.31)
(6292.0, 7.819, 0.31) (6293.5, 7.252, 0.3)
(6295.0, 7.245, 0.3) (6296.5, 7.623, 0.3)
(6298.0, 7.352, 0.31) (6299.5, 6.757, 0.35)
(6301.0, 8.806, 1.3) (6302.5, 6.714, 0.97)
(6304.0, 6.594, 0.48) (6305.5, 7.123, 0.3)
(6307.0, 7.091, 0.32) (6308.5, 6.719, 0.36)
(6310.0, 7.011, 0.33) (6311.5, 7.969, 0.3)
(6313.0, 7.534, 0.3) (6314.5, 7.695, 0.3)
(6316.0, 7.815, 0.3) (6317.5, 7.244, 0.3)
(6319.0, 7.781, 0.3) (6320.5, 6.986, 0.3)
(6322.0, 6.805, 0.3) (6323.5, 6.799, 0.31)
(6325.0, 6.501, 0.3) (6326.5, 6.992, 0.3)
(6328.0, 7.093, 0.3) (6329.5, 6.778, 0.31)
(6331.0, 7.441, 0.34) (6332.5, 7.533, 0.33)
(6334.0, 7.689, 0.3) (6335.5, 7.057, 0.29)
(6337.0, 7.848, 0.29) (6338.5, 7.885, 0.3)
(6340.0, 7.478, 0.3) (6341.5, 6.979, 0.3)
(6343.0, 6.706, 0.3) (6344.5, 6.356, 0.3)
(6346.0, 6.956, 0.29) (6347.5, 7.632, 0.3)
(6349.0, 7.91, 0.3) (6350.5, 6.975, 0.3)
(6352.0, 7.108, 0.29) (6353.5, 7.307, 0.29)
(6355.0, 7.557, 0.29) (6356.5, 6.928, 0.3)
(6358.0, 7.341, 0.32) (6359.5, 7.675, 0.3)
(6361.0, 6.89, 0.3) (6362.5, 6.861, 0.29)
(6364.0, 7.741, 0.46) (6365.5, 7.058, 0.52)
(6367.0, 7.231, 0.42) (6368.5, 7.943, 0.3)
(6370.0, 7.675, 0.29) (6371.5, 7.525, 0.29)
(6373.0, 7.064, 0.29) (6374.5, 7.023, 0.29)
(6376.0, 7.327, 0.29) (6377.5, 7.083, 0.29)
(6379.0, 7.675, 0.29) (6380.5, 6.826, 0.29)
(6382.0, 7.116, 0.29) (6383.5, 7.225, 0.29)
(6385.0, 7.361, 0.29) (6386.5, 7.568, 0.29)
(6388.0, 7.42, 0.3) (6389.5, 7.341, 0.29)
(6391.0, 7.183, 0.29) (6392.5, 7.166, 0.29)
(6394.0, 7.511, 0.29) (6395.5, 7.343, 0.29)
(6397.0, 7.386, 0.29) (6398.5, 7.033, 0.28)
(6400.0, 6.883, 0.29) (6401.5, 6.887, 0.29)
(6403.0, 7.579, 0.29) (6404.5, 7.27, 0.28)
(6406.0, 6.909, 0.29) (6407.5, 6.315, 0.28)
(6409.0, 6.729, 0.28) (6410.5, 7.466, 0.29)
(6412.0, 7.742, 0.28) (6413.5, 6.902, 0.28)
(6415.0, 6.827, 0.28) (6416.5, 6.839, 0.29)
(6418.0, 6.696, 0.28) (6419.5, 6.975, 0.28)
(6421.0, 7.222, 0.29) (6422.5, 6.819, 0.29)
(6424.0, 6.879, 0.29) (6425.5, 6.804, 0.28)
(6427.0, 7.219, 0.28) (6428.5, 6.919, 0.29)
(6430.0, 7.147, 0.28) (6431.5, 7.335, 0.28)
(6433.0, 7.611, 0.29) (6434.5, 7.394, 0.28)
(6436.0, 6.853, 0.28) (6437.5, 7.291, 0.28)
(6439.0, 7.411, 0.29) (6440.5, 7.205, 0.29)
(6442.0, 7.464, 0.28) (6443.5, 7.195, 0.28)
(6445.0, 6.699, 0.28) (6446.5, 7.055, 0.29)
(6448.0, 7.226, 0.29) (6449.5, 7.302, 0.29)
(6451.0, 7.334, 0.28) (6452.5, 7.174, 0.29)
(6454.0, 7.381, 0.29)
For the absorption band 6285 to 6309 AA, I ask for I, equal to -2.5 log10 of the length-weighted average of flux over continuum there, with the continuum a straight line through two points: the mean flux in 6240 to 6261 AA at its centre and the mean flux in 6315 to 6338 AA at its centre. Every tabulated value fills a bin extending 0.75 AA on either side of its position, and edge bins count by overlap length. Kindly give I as 0.00 mag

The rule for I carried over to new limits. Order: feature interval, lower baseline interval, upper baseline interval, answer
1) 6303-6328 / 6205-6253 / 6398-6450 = 0.00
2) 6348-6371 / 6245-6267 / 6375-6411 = -0.03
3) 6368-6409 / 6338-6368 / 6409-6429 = -0.02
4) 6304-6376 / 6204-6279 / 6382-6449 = -0.01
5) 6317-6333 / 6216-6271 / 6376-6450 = 0.01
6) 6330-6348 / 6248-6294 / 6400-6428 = -0.03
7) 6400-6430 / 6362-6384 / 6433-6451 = 0.04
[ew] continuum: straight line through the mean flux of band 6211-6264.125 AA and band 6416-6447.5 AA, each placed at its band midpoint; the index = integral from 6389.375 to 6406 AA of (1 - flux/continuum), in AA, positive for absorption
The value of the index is -0.2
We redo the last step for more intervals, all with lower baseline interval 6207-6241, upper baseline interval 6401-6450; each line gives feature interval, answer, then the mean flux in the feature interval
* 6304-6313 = 0.1 AA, 7.16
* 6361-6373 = -0.4 AA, 7.38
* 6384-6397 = -0.4 AA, 7.36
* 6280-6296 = 0.2 AA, 7.17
